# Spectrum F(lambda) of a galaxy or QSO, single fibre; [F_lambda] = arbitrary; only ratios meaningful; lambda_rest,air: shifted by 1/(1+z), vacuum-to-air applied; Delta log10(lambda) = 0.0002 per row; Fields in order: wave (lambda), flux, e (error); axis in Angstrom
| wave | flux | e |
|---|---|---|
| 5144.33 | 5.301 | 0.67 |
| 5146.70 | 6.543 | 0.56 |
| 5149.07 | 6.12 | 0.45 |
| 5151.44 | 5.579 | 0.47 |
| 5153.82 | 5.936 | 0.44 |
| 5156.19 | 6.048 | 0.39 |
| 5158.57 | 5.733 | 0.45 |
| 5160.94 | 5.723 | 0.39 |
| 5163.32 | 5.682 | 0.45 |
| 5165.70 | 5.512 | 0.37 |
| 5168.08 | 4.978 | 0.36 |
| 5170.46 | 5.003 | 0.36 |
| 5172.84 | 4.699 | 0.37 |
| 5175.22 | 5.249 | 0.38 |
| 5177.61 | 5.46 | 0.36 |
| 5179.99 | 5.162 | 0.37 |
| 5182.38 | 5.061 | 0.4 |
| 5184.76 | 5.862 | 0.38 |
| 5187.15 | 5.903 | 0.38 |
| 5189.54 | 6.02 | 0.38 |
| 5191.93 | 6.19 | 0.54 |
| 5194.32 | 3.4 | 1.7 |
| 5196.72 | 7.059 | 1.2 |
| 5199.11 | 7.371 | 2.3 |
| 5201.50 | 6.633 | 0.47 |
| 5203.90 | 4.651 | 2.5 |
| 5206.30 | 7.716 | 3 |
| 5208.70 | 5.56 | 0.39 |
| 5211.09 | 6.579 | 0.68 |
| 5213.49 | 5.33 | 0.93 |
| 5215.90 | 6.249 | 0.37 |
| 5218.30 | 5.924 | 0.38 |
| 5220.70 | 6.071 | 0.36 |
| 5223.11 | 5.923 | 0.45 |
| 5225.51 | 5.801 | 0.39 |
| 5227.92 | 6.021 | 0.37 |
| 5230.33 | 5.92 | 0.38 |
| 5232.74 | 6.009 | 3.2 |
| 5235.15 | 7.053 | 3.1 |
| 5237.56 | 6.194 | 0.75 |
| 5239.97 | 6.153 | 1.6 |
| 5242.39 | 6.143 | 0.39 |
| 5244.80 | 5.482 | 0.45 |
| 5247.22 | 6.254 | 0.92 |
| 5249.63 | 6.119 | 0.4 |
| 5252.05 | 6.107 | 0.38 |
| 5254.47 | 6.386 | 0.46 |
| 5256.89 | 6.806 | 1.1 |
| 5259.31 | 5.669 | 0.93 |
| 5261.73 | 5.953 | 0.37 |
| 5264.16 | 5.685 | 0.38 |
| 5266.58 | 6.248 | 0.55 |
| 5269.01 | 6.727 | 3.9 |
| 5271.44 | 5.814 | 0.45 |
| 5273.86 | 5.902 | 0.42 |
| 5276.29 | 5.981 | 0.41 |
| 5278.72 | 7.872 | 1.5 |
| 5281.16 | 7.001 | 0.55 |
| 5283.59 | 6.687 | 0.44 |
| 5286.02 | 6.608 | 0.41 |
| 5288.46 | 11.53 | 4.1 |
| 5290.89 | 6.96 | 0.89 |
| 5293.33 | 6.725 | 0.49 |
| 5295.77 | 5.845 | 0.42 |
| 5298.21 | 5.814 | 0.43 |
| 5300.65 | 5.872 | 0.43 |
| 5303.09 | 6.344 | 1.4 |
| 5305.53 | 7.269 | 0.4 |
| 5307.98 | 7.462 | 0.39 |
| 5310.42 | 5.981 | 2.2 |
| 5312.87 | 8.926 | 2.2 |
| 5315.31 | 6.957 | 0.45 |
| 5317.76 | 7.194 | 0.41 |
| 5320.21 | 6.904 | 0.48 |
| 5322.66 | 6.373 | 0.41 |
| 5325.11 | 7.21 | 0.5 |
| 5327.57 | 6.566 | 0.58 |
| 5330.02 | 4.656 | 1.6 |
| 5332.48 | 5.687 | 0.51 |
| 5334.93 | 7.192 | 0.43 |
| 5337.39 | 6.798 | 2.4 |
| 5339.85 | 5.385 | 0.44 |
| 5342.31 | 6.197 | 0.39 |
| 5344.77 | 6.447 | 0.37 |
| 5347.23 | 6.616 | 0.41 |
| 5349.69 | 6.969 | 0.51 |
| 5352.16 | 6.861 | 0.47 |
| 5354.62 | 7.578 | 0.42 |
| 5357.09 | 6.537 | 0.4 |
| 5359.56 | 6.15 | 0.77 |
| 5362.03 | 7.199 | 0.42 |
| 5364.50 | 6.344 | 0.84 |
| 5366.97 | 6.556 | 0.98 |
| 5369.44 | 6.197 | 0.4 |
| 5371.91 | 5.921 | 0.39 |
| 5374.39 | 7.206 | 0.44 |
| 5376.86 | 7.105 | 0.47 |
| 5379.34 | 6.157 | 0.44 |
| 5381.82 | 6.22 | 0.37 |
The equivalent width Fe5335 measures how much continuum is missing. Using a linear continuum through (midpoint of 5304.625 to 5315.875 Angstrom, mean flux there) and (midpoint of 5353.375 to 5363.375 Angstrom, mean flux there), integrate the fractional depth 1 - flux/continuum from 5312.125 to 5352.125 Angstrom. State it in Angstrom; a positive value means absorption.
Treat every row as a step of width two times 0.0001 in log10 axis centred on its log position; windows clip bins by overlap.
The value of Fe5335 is 2.9 Angstrom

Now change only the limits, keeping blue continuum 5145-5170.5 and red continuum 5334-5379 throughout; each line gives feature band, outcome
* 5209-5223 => 0.00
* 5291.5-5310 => -0.30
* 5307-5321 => -1.79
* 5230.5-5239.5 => -0.39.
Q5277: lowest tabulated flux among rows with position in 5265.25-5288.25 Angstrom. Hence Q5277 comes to 5.814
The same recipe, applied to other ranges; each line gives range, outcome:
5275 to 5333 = 4.656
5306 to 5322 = 5.981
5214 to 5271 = 5.482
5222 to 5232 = 5.801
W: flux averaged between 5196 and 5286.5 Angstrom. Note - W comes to 6.25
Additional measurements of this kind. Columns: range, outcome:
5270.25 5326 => 6.92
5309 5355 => 6.65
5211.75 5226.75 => 5.91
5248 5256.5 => 6.27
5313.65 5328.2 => 6.94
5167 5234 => 5.78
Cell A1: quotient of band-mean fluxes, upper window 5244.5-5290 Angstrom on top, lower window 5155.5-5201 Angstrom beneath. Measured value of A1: 1.2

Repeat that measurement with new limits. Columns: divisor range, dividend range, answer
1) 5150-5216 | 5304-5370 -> 1.17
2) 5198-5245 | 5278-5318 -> 1.16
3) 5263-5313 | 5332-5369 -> 0.97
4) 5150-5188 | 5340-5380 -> 1.21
